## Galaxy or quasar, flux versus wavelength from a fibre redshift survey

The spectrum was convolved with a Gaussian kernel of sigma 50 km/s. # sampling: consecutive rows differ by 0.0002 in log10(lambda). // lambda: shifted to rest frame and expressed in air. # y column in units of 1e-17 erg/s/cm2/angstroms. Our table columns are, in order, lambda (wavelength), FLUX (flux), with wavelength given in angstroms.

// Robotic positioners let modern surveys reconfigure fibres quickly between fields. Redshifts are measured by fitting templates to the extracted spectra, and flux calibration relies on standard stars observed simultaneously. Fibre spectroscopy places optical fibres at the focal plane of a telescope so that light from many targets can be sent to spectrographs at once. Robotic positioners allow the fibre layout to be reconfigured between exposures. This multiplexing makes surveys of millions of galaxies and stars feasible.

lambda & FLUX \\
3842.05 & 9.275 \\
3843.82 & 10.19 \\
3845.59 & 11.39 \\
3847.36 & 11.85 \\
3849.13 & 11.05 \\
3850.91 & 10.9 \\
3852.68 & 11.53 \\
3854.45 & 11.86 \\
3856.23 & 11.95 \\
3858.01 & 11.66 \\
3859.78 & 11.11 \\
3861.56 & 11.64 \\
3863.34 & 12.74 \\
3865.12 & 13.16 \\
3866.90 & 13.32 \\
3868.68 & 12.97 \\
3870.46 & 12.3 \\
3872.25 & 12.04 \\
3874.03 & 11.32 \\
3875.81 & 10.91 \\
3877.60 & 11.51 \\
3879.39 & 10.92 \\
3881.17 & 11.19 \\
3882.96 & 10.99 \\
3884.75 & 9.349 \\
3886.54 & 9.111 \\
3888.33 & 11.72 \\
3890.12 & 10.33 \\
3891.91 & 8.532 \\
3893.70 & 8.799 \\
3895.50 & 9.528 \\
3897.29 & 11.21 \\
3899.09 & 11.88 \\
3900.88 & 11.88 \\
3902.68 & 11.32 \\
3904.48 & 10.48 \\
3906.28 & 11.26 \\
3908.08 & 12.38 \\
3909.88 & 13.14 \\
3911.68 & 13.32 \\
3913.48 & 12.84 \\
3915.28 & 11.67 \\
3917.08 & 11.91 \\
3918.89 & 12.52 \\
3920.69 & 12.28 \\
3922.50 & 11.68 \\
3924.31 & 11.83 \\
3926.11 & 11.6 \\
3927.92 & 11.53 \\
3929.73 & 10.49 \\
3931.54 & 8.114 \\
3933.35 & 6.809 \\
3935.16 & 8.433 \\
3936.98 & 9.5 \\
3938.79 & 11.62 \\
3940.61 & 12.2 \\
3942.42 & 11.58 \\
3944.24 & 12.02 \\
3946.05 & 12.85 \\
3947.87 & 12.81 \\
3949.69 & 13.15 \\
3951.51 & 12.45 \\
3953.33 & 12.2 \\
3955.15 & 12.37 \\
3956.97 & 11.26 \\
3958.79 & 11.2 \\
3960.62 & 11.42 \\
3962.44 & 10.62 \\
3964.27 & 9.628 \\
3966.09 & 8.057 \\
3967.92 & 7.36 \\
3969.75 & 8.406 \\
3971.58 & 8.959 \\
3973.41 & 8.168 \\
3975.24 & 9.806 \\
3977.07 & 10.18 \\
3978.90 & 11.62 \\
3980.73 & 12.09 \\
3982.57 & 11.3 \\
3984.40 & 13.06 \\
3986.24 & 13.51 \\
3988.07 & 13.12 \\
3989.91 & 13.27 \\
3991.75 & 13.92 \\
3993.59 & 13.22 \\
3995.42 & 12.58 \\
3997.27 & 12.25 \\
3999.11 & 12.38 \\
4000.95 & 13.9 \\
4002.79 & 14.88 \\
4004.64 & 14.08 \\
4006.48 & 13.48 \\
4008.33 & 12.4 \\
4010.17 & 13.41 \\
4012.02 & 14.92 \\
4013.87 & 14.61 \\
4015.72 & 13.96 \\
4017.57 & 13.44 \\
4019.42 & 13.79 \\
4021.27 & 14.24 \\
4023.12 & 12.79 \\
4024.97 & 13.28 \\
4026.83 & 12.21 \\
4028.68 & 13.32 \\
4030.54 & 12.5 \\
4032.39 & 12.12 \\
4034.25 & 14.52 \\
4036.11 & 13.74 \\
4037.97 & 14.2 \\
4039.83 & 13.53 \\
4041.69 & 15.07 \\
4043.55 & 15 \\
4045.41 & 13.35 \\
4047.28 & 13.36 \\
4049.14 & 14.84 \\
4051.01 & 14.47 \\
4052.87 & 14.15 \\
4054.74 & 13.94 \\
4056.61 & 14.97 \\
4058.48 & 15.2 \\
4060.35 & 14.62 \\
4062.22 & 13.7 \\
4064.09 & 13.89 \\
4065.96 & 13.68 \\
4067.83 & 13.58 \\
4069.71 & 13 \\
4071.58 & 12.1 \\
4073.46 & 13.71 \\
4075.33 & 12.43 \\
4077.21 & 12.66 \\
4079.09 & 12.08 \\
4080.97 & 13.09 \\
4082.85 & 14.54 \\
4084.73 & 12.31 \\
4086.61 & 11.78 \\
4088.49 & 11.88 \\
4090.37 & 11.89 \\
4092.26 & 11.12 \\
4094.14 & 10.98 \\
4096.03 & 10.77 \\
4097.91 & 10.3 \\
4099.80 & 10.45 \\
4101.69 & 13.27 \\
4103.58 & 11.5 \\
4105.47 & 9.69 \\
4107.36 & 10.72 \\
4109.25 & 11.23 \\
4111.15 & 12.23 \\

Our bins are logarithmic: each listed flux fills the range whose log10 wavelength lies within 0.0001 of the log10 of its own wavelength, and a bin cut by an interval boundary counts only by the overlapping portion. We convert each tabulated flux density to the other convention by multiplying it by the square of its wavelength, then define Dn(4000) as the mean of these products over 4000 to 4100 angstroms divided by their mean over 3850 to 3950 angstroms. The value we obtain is 1.27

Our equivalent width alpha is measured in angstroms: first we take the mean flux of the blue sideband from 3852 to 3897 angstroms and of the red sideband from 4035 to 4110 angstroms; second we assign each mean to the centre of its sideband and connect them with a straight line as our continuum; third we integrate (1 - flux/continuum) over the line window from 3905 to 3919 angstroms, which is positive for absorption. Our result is -0.9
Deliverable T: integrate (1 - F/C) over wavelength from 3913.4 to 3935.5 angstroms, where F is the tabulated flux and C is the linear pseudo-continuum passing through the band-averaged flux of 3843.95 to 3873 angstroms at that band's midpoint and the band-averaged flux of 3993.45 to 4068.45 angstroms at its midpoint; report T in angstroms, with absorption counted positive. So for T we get 3.02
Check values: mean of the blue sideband 11.9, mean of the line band 10.9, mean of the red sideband 13.8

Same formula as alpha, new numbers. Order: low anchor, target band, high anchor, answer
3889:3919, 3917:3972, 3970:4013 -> 4.4 angstroms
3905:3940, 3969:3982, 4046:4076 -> 2.4 angstroms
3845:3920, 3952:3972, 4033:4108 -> 3.1 angstroms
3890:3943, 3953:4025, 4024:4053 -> 3.1 angstroms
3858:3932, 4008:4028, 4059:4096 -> -2.0 angstroms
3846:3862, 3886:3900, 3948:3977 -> 1.2 angstroms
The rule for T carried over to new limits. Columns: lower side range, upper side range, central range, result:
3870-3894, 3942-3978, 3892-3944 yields -2.1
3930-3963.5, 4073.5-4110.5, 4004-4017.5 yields -2.8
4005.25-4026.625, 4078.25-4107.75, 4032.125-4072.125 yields -4.1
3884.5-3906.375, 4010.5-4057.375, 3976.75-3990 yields 0.3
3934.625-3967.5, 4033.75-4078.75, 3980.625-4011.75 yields -2.0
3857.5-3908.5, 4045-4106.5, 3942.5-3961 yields -0.6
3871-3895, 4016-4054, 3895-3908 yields -0.4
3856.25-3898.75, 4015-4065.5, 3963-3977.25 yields 4.4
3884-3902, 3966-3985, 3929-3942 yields 0.6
